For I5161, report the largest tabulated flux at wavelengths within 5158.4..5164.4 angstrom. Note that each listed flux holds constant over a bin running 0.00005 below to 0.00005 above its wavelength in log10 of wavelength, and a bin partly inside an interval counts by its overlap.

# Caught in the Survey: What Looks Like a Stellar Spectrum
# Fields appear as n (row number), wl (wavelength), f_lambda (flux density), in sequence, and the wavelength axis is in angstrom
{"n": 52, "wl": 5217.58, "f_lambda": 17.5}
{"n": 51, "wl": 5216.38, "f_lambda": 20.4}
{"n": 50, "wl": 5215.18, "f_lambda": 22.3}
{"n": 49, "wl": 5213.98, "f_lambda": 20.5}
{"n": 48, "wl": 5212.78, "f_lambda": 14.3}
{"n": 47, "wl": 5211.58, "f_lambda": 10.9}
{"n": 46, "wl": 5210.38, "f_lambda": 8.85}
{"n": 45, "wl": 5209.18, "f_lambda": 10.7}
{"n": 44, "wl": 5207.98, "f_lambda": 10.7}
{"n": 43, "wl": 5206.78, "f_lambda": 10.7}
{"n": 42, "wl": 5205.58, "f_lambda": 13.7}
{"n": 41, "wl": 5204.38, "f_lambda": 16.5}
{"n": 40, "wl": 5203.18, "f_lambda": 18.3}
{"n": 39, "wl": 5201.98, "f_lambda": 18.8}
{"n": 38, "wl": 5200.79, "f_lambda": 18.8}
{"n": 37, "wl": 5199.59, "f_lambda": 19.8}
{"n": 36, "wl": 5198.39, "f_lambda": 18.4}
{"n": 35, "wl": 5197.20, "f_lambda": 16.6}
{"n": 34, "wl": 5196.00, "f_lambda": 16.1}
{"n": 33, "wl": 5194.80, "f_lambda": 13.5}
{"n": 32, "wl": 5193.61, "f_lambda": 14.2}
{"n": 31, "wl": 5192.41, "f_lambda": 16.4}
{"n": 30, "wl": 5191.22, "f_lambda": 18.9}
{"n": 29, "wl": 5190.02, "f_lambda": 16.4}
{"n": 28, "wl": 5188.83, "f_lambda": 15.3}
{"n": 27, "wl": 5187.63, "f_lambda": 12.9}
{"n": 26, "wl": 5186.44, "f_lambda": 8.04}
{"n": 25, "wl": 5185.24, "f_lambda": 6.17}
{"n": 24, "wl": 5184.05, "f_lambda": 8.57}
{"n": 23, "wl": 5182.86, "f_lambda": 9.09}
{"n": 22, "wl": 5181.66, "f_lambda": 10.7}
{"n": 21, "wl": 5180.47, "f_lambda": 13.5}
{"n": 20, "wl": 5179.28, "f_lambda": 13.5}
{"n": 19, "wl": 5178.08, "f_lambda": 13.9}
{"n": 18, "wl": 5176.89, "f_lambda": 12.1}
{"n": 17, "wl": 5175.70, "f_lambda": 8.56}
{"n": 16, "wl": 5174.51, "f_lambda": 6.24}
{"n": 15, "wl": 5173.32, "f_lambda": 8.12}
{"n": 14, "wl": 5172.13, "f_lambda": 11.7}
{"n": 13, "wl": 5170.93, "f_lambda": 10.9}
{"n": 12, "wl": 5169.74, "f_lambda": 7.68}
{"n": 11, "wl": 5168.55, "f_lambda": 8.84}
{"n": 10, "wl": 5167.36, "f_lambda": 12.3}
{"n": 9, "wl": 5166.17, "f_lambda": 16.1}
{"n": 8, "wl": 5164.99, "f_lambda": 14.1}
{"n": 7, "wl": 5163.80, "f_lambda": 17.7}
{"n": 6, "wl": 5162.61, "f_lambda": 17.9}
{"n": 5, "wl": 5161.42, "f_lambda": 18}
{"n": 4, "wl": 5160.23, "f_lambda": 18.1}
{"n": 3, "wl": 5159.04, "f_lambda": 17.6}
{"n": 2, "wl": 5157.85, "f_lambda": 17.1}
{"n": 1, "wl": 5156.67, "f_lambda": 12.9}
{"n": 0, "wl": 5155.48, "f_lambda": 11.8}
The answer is 18.1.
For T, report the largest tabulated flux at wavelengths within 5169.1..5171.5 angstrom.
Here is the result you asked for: 10.9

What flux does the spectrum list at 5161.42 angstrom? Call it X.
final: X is 18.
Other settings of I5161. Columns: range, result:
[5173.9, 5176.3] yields 8.56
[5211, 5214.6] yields 20.5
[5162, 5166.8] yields 17.9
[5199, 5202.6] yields 19.8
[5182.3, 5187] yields 9.09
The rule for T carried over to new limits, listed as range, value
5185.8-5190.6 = 16.4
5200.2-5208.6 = 18.8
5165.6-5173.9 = 16.1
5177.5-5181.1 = 13.9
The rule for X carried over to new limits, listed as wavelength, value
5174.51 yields 6.24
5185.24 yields 6.17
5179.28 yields 13.5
